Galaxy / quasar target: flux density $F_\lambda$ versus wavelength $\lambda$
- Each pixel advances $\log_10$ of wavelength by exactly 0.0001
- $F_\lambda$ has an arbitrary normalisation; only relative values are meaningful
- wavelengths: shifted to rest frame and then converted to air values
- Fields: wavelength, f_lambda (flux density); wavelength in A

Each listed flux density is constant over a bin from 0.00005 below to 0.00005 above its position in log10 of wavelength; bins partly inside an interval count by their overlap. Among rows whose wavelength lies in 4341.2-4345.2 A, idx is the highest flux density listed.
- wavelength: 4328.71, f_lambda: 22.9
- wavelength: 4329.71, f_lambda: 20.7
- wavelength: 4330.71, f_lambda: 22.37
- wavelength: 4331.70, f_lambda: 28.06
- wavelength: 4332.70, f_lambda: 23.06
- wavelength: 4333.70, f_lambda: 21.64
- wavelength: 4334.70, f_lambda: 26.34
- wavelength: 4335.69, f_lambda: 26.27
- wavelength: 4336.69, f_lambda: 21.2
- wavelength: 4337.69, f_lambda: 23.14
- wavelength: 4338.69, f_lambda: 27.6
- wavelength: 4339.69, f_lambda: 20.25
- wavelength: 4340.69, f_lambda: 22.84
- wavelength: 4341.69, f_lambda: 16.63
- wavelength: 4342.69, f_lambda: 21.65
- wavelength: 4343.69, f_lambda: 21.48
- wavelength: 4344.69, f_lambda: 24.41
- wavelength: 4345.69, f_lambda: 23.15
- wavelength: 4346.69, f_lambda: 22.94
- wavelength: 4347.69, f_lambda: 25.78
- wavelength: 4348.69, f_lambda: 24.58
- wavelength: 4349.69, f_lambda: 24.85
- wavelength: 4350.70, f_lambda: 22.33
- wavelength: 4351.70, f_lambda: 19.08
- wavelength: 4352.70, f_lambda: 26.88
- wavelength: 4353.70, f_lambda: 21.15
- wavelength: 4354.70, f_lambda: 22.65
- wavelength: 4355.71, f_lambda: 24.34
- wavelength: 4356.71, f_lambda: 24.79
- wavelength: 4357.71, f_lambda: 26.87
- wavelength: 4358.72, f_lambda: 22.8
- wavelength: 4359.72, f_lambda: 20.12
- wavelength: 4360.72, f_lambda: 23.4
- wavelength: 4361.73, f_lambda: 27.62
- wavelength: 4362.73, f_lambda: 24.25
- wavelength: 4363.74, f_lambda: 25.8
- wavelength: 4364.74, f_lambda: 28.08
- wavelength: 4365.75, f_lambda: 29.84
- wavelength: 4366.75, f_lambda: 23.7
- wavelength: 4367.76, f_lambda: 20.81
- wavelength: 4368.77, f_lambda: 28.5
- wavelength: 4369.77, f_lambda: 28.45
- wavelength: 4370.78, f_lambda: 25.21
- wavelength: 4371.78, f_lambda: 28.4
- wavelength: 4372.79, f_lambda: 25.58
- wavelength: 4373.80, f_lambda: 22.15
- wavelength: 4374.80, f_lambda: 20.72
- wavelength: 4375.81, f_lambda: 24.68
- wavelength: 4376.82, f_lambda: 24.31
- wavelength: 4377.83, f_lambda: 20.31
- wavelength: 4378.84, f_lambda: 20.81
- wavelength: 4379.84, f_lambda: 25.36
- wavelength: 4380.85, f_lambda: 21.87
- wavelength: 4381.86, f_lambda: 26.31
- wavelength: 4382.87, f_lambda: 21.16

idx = 24.41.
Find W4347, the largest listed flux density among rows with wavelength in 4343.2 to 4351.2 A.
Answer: 25.78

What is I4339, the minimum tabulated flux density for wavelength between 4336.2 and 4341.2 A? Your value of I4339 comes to 20.25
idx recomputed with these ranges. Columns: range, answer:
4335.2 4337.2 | 26.27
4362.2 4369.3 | 29.84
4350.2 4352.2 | 22.33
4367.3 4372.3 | 28.5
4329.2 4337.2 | 28.06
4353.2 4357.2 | 24.79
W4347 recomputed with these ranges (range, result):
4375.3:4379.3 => 24.68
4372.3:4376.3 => 25.58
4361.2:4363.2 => 27.62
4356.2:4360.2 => 26.87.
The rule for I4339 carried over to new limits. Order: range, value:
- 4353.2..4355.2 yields 21.15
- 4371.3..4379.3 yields 20.31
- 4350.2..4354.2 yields 19.08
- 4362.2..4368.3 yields 20.81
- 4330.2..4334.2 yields 21.64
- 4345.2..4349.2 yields 22.94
